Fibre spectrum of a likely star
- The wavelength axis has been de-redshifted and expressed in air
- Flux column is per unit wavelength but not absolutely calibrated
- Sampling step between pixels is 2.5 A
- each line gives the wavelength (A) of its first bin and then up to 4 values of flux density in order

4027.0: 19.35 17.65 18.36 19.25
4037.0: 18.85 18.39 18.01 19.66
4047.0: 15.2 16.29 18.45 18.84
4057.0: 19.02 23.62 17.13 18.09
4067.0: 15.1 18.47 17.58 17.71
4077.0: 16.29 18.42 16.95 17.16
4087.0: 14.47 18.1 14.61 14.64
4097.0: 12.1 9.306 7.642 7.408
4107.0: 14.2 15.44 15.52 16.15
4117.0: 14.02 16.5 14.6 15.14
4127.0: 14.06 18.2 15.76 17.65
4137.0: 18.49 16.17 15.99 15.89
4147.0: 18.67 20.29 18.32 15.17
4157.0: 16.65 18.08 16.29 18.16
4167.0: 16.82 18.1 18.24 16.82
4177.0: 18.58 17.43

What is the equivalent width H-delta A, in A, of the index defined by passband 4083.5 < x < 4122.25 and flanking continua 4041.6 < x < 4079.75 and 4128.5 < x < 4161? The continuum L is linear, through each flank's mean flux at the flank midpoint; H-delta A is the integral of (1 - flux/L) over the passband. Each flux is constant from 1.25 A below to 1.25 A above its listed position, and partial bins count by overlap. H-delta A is 8.4 A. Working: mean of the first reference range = 18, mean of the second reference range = 17.3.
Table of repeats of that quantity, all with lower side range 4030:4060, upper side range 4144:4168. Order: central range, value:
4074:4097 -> 2.46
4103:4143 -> 5.63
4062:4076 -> 0.72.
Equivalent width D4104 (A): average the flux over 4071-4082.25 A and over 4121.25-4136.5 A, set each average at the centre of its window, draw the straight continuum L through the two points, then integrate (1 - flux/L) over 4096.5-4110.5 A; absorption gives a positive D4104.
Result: 4.9 A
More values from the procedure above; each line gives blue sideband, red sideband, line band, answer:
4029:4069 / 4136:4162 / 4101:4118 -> 4.5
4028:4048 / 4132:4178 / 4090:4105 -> 5.3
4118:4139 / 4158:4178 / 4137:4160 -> -0.5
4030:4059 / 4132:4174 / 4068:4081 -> 0.3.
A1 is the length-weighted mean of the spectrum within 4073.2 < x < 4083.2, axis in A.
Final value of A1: 17.3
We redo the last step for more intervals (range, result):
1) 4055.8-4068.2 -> 18.6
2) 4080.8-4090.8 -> 16.7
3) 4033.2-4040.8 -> 18.8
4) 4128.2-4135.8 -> 17.2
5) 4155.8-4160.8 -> 17.4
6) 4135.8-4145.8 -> 16.6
